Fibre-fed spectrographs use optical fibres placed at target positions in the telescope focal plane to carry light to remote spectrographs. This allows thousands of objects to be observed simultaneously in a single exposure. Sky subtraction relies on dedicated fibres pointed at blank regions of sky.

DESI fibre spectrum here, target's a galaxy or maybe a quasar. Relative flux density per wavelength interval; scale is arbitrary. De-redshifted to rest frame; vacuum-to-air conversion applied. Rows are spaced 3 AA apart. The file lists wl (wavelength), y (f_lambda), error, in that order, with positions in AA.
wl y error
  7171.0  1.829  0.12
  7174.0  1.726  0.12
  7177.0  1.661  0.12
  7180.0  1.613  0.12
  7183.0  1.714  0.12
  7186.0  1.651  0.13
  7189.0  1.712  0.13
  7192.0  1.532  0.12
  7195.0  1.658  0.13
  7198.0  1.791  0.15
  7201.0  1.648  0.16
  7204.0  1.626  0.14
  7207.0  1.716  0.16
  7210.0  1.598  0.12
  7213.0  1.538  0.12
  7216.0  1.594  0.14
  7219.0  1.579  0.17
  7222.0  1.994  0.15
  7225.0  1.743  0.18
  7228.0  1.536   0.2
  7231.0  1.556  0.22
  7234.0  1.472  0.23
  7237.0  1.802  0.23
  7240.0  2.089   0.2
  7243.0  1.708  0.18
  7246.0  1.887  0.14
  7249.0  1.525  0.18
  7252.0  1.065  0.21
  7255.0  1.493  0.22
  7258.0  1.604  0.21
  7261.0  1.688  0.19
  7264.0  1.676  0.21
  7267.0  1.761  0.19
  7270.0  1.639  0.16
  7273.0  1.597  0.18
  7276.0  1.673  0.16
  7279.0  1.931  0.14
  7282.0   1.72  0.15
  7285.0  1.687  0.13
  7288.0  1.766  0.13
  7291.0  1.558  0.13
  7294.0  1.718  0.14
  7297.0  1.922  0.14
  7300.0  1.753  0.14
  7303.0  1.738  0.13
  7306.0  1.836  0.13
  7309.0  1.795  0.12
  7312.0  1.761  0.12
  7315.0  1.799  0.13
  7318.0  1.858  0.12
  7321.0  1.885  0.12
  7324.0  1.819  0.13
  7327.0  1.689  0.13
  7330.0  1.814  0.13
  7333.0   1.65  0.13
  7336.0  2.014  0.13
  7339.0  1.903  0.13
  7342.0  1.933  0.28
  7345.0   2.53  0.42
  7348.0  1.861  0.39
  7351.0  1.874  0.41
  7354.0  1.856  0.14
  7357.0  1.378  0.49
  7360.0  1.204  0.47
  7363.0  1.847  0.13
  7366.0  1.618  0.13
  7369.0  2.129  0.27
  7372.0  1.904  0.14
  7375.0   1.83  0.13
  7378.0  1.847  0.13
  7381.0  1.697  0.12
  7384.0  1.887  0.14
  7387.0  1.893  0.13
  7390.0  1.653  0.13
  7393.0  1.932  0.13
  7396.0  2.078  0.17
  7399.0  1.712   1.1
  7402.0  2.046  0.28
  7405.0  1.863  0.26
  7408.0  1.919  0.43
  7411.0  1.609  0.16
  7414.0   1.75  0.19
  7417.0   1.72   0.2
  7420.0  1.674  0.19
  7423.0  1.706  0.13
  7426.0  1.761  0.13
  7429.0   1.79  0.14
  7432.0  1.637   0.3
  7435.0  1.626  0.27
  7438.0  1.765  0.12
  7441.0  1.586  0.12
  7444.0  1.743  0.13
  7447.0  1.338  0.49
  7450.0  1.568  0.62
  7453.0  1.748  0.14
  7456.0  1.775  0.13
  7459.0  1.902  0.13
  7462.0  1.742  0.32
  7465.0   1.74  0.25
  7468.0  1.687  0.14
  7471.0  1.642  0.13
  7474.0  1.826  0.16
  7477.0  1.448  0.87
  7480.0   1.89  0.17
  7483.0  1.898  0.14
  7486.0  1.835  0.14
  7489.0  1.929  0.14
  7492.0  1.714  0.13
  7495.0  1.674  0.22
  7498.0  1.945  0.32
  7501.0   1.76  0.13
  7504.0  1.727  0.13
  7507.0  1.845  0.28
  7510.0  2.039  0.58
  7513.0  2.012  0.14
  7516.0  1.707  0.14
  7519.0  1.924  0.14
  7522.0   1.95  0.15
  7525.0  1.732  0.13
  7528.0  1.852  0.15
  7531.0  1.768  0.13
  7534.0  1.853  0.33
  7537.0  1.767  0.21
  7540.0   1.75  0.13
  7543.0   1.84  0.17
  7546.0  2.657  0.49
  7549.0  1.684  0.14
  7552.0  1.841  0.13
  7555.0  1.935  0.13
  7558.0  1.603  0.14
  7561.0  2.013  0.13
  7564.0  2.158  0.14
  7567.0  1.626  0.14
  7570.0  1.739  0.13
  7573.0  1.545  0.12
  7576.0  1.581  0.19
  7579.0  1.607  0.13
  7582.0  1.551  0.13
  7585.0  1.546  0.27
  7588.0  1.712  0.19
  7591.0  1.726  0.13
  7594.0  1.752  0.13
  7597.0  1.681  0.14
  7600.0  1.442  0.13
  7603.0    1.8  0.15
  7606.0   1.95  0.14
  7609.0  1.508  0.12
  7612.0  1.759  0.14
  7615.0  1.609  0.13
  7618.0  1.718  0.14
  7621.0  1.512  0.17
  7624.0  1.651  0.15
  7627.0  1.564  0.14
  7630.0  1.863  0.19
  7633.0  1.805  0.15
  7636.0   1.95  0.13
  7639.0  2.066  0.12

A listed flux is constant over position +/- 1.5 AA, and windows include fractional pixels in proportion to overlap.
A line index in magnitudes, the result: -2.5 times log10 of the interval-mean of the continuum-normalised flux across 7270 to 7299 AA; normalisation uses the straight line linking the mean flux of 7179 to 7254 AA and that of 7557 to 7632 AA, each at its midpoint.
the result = -0.04 mag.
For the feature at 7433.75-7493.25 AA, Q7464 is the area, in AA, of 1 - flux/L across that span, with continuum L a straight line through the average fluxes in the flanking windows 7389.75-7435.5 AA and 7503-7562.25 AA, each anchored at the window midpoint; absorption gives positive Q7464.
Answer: 3.4 AA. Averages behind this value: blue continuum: 1.79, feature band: 1.72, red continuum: 1.88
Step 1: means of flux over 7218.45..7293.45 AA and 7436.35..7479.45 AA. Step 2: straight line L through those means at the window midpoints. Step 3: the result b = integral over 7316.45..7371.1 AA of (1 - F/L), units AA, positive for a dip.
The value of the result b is -4.9 AA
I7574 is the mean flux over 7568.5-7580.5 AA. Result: 1.62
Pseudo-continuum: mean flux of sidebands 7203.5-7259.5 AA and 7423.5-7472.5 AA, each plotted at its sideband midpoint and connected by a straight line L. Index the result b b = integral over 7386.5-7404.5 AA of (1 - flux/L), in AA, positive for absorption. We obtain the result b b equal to -2.2 AA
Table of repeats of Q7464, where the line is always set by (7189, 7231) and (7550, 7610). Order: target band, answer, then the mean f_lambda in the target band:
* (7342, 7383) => -3.4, 1.82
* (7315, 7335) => -1.4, 1.79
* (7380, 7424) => -3.2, 1.81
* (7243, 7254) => 0.9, 1.52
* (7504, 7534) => -2.7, 1.86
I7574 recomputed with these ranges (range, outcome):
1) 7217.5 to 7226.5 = 1.77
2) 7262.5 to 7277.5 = 1.67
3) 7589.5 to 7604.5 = 1.68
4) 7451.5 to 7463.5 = 1.79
